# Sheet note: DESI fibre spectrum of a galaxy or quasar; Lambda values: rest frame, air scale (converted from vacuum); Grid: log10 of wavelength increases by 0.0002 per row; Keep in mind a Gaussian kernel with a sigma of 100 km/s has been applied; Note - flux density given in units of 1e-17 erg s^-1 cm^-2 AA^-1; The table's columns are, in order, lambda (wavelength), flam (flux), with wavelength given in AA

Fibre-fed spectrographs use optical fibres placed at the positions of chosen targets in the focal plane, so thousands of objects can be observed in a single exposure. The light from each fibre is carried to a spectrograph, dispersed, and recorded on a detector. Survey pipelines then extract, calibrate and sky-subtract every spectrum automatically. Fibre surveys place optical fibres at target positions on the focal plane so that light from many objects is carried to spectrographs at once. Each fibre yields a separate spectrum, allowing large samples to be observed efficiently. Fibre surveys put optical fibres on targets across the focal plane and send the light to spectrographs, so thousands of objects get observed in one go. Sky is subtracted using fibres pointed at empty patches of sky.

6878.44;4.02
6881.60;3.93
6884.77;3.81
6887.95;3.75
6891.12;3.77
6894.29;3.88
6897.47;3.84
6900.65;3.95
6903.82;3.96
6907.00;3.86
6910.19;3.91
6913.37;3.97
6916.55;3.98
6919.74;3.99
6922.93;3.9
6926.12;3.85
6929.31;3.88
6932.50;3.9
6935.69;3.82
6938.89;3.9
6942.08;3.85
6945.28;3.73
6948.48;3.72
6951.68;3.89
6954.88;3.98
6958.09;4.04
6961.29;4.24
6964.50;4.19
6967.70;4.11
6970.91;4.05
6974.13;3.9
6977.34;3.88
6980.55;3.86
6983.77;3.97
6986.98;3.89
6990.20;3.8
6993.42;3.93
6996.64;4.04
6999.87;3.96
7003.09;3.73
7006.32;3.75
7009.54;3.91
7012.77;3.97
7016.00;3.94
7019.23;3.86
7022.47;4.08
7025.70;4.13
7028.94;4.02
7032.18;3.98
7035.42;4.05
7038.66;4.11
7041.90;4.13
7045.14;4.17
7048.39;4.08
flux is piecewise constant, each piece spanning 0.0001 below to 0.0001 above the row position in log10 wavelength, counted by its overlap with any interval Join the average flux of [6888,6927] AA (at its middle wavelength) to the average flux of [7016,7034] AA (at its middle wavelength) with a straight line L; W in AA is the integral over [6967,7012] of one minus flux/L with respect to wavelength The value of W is 0.7 AA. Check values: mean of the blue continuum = 3.9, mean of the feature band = 3.91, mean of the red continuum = 4.01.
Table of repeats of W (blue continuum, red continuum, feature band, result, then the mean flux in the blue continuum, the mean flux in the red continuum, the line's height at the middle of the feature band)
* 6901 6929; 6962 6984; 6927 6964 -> 0.52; 3.93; 4.01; 3.97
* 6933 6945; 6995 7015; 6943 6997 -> -1.13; 3.85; 3.89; 3.87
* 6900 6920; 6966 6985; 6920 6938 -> 0.31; 3.94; 3.96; 3.95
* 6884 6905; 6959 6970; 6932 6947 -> 0.81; 3.85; 4.17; 4.05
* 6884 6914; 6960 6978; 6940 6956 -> 0.70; 3.87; 4.07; 4.01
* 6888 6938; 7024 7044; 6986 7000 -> 0.32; 3.89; 4.07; 4.01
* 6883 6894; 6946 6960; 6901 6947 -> -0.49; 3.79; 3.9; 3.85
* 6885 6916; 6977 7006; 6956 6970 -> -0.90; 3.88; 3.89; 3.89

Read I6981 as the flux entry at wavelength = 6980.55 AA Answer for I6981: 3.86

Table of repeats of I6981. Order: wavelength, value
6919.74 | 3.99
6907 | 3.86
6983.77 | 3.97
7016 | 3.94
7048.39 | 4.08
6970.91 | 4.05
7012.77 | 3.97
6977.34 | 3.88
